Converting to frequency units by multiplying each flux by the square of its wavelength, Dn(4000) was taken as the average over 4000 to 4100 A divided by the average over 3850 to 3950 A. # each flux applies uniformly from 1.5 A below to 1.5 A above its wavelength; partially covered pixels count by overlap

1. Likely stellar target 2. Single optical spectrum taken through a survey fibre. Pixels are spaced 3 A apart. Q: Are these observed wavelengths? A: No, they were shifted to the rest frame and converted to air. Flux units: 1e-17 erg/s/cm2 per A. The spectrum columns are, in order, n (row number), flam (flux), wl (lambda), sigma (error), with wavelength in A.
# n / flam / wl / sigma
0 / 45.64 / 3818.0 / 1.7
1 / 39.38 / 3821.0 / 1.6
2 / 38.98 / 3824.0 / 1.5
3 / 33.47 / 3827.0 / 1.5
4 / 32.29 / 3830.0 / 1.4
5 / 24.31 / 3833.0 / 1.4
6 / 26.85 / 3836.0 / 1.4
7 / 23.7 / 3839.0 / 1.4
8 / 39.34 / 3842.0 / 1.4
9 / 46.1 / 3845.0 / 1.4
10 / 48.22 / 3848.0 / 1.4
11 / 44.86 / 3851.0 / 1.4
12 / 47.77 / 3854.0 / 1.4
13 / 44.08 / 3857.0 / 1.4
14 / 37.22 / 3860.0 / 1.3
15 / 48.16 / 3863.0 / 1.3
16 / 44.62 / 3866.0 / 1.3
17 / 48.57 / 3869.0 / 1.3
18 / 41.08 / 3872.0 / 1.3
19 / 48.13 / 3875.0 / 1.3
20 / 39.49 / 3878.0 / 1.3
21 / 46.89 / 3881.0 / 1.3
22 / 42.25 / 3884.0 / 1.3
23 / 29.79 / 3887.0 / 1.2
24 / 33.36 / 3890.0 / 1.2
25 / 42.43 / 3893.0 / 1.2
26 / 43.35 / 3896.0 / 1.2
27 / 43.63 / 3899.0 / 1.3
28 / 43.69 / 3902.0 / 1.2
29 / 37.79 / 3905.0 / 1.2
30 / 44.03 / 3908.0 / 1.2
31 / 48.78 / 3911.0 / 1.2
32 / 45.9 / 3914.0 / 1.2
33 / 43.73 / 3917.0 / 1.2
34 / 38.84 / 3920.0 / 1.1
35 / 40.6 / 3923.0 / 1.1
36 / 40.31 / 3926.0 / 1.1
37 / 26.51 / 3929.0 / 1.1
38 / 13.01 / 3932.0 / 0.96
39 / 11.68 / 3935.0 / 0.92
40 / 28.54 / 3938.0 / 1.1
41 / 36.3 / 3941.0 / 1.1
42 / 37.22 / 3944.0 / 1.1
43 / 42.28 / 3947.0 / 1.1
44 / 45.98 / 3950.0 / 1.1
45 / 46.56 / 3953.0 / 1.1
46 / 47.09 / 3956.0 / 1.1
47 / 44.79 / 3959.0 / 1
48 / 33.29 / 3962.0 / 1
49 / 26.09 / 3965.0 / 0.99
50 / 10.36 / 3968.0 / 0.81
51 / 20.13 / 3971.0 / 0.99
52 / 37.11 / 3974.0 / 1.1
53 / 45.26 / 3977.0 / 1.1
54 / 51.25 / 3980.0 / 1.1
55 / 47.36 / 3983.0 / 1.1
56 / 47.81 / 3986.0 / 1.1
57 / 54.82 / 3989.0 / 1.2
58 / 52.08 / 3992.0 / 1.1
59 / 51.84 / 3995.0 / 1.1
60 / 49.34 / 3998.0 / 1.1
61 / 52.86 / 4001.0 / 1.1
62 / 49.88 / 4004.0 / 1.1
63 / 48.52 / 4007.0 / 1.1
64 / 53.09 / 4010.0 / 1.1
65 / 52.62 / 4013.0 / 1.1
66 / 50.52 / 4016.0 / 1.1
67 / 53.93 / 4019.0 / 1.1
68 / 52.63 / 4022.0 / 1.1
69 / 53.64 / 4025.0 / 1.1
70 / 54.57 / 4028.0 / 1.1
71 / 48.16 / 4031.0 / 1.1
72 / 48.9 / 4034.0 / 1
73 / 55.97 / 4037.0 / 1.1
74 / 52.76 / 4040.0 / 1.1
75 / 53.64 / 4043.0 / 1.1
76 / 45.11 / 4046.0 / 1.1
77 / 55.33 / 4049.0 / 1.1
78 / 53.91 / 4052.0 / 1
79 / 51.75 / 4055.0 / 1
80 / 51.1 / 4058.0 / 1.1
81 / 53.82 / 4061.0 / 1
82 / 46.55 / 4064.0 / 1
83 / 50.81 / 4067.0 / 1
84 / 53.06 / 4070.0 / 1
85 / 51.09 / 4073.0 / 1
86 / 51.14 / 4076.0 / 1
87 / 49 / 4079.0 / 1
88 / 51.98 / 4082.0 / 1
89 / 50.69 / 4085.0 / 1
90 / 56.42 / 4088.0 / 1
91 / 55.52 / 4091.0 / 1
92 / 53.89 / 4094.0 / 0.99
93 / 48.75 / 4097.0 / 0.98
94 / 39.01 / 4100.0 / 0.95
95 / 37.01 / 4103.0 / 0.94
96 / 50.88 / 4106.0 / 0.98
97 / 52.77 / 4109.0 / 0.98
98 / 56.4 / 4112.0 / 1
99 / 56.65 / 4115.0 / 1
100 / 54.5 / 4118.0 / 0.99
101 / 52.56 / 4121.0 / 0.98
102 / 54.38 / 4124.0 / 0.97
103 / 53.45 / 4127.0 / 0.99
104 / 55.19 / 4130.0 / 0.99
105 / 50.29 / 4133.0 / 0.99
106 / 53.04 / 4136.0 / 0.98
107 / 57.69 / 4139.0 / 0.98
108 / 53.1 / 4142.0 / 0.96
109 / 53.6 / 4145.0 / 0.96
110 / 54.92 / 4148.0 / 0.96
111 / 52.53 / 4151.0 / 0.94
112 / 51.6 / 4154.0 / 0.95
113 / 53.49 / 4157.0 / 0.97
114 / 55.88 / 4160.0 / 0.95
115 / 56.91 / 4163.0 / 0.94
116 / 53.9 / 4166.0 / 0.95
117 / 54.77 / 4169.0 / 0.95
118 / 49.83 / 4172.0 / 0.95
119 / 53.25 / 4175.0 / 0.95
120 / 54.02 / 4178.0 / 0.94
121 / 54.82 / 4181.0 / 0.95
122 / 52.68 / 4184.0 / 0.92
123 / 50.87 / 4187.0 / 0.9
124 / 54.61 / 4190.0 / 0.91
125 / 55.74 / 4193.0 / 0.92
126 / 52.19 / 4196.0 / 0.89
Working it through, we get 1.4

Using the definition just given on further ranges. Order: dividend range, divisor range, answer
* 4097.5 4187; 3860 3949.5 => 1.52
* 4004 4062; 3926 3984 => 1.58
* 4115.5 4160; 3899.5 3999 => 1.51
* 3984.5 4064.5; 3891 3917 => 1.26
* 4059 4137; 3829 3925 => 1.40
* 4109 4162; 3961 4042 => 1.24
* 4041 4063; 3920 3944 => 1.88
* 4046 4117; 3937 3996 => 1.34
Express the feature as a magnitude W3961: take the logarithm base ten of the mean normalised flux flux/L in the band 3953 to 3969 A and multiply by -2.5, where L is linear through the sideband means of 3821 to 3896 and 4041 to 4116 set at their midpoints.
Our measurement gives 0.29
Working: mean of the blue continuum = 39.7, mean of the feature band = 34.3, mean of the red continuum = 51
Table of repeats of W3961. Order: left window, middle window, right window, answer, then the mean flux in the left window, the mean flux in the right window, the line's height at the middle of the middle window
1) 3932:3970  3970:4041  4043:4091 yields -0.18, 33.2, 51.6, 41.8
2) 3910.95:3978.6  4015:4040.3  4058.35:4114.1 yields -0.19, 35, 50.6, 44.1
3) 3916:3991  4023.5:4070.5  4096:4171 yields -0.15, 36.7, 52.5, 44.9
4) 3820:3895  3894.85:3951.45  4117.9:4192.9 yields 0.14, 39.7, 53.7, 42.8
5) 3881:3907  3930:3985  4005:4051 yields 0.30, 40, 52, 45.7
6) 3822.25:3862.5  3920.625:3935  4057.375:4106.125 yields 0.41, 37.8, 50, 42.1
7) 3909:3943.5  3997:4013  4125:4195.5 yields -0.24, 34.3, 53.7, 40.8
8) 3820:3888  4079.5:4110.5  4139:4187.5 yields 0.02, 39.9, 53.7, 50.6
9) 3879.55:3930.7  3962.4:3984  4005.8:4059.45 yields 0.36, 40.6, 52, 46.7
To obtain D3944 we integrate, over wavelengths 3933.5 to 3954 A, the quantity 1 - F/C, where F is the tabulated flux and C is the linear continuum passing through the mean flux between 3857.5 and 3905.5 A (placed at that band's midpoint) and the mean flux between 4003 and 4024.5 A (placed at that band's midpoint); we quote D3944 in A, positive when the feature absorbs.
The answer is 5.04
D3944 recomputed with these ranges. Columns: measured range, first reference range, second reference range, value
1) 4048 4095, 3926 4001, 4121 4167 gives -4.6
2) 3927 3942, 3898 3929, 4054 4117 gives 6.9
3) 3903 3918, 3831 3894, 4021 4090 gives -0.3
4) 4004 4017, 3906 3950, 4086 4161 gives -2.5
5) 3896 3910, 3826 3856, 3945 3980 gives -2.2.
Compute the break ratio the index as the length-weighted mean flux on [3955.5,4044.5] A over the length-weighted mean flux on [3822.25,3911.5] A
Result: 1.16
